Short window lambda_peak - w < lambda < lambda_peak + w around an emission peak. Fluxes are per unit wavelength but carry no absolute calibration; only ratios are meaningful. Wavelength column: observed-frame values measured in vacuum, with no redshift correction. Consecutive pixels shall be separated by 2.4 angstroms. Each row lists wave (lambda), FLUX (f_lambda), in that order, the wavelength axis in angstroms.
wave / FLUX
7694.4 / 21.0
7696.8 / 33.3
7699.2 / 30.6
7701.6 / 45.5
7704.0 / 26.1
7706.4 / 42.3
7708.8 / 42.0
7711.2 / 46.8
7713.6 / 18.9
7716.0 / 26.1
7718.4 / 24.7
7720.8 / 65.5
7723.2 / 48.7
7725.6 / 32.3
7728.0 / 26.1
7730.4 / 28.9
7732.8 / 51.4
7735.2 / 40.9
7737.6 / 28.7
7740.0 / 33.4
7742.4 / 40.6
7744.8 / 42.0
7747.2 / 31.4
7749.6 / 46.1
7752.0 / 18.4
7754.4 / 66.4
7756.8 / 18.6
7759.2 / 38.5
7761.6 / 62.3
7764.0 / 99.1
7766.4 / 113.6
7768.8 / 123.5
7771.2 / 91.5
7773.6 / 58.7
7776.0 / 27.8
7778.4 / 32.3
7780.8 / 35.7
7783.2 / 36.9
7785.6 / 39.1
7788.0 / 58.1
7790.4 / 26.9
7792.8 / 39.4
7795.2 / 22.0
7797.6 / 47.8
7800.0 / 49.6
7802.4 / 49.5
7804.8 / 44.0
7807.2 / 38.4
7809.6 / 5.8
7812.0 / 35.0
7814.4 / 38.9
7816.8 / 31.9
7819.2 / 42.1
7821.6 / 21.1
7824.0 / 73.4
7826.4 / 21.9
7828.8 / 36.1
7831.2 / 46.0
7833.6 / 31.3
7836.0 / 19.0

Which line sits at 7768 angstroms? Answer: H-gamma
